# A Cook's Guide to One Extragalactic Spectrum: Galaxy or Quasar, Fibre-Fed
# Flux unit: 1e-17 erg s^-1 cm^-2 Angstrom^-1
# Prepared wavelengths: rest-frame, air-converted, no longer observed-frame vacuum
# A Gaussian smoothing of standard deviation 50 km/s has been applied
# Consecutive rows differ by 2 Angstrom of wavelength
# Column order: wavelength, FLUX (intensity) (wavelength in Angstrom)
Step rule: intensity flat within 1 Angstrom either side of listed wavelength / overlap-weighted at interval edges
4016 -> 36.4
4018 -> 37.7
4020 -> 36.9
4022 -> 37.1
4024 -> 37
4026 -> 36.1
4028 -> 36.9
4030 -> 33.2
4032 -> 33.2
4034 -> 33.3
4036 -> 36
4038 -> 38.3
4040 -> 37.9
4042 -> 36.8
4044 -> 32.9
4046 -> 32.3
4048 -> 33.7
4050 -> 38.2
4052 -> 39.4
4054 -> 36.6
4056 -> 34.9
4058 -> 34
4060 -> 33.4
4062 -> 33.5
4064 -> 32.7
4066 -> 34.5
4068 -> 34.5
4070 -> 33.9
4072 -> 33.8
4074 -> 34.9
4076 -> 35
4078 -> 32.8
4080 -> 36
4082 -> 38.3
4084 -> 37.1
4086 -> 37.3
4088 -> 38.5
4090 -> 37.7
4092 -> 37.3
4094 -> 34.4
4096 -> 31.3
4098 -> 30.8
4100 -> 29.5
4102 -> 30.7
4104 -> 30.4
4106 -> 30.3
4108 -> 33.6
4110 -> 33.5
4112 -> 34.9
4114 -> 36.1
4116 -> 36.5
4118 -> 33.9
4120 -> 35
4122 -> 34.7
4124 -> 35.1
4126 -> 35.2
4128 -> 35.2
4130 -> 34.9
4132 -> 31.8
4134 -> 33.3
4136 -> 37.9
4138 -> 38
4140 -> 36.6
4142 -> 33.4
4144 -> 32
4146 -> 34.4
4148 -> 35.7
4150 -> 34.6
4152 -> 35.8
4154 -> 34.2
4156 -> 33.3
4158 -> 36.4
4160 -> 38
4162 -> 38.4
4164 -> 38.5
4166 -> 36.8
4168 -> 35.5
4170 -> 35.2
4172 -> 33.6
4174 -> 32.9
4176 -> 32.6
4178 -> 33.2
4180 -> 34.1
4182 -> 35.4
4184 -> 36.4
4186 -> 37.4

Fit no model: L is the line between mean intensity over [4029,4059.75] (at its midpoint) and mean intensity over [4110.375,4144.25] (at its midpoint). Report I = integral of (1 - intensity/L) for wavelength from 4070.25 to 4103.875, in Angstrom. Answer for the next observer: 0.6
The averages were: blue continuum 35.3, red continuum 35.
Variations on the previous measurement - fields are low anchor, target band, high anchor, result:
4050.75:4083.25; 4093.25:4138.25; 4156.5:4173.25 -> 2.5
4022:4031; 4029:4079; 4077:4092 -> 2.2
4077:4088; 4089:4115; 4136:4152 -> 2.1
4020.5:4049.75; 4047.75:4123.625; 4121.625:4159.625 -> 1.3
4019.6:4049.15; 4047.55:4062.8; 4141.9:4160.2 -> -0.1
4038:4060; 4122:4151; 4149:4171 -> 0.9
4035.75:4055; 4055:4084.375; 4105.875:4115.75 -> 0.7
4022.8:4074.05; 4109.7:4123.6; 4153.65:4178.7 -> 0.1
